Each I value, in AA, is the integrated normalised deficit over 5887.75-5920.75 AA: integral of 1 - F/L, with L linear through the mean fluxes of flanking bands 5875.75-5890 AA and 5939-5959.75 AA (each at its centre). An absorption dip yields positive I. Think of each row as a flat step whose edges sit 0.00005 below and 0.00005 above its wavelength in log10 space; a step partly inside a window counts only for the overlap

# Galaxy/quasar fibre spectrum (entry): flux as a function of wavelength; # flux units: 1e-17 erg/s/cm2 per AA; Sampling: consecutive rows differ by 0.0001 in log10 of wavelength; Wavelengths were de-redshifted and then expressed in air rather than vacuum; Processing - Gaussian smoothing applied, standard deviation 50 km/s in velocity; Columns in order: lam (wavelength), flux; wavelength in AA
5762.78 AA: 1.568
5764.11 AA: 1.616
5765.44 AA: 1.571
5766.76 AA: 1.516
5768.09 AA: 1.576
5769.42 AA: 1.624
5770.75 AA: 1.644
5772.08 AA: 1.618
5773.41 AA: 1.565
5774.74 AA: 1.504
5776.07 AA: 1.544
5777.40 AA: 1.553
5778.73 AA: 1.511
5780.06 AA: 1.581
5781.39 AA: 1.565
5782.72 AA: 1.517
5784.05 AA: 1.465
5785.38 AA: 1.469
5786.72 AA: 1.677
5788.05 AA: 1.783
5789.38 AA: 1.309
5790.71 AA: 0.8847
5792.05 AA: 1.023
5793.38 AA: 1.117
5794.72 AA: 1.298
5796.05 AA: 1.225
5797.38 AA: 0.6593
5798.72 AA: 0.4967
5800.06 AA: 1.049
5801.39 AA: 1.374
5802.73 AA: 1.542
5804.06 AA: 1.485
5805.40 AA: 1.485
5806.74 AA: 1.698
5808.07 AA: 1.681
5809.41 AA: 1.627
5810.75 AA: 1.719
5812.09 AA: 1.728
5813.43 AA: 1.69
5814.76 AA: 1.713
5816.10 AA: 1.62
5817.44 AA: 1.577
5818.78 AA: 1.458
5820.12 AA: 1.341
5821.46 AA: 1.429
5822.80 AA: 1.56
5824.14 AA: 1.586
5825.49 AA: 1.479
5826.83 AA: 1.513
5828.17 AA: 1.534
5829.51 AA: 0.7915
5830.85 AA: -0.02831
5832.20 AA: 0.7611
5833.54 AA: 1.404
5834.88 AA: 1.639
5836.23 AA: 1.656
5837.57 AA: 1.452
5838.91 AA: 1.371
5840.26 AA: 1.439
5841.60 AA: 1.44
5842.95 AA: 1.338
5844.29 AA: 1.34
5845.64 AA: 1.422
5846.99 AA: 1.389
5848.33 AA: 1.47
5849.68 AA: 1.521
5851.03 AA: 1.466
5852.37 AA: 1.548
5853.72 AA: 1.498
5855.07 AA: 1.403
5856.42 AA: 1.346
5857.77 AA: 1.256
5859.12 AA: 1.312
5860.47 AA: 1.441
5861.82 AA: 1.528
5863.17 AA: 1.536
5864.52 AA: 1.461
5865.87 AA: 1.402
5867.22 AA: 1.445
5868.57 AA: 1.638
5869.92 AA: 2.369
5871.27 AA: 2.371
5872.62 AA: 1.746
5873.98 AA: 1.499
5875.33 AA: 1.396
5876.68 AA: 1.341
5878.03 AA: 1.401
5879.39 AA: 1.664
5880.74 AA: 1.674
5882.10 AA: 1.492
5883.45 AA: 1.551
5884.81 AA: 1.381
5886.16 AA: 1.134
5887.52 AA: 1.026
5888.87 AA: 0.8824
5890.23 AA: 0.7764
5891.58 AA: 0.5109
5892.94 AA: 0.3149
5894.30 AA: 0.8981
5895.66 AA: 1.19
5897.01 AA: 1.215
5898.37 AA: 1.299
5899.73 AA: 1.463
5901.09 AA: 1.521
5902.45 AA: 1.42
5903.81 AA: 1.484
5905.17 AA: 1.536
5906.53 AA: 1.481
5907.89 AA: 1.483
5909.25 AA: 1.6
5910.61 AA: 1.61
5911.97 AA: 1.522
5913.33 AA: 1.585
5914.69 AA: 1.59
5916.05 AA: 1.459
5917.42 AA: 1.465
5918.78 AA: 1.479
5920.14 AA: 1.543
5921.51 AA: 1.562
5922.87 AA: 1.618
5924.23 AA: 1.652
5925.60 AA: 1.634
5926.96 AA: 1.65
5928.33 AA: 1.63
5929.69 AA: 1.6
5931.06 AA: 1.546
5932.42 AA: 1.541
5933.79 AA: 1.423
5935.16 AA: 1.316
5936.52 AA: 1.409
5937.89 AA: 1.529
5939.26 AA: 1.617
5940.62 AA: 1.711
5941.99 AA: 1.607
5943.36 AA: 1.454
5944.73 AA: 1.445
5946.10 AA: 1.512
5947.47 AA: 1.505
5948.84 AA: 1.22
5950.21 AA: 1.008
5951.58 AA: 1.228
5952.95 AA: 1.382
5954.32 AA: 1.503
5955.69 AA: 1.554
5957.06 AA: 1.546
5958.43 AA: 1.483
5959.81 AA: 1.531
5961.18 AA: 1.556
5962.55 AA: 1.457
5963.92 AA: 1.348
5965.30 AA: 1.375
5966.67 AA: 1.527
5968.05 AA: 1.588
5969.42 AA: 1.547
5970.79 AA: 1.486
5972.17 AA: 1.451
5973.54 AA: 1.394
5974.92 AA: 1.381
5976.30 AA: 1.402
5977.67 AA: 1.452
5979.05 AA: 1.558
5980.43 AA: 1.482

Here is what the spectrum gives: 1.8 AA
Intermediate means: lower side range 1.34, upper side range 1.45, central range 1.3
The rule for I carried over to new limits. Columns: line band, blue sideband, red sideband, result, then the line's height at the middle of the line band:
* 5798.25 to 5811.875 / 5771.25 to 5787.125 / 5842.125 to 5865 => 0.6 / 1.5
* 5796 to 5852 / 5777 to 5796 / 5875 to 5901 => -2.6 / 1.33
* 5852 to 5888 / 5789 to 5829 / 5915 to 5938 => -1.2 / 1.47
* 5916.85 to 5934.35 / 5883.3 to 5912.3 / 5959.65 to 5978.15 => -3.2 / 1.32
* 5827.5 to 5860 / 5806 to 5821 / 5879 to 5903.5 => 2.7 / 1.45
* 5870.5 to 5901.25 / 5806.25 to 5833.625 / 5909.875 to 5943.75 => 4.2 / 1.5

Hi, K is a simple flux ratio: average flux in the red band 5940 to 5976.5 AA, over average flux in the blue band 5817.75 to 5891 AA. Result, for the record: 1.03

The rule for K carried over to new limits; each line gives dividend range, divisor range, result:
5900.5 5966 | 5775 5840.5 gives 1.08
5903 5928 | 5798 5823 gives 1.05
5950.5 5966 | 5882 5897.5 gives 1.42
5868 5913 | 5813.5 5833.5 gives 1.05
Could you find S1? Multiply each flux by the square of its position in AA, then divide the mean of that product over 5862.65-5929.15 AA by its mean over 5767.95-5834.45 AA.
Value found 1.06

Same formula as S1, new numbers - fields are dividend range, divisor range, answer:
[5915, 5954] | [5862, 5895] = 1.11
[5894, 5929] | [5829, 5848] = 1.22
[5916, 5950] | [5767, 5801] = 1.17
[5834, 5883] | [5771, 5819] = 1.08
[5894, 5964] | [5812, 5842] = 1.10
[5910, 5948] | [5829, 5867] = 1.18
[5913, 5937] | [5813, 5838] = 1.16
